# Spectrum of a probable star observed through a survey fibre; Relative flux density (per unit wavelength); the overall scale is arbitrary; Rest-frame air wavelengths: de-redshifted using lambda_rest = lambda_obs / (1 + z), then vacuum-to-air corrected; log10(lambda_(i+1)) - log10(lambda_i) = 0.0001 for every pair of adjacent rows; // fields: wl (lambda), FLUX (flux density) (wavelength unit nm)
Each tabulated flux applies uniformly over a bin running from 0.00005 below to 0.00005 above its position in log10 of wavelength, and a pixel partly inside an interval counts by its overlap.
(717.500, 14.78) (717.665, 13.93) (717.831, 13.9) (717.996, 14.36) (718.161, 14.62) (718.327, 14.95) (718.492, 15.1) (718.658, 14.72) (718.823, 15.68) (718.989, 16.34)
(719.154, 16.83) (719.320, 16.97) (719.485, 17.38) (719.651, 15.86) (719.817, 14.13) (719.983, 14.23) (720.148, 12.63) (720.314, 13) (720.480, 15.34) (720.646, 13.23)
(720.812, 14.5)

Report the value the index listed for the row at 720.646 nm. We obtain 13.23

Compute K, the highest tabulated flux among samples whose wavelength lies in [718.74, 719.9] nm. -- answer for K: 17.38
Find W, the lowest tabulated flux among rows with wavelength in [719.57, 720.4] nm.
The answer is 12.63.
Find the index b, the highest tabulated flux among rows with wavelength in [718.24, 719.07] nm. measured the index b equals 16.34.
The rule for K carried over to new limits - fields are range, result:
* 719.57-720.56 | 15.86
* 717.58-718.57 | 15.1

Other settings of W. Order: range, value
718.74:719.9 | 14.13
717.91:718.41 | 14.36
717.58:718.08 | 13.9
